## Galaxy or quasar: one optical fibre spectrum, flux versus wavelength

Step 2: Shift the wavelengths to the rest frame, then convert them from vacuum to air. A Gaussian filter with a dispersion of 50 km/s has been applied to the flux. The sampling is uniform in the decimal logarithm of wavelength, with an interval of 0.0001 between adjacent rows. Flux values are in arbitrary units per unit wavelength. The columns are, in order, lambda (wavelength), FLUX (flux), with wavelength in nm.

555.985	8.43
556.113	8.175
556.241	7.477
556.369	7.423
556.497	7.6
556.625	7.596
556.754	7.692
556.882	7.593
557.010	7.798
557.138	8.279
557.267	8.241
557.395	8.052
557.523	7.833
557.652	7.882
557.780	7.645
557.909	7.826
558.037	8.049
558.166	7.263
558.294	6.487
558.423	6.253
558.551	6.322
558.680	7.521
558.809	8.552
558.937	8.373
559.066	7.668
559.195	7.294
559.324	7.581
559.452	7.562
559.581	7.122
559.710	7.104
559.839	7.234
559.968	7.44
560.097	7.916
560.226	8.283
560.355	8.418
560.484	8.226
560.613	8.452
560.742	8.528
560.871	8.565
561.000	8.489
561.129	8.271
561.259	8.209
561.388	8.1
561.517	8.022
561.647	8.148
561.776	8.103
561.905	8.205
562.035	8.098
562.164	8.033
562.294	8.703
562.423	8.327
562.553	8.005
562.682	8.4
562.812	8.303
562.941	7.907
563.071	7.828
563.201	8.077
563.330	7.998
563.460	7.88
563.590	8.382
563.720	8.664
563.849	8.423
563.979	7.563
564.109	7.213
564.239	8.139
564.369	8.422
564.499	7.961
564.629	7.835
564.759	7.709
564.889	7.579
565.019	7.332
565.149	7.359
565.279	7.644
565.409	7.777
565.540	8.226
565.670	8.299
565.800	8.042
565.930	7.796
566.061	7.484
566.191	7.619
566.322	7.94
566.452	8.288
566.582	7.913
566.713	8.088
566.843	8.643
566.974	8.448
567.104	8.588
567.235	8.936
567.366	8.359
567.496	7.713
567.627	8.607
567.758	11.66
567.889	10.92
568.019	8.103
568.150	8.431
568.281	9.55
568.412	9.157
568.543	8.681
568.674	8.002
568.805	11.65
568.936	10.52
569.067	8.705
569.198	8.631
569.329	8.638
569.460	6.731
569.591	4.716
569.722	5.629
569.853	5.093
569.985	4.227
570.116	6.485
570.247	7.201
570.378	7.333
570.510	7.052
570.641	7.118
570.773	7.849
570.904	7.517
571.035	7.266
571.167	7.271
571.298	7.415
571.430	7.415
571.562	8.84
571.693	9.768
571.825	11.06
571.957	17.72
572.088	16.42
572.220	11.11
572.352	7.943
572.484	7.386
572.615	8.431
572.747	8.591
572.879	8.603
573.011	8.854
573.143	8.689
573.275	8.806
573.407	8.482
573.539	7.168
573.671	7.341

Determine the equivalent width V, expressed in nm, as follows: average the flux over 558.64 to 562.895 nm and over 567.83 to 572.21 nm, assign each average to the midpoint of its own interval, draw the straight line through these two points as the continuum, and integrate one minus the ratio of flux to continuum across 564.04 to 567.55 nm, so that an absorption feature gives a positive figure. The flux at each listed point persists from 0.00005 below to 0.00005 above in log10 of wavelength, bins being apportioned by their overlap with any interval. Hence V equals 0.14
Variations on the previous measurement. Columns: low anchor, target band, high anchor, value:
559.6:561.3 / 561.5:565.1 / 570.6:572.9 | 0.15 nm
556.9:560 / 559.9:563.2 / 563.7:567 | -0.20 nm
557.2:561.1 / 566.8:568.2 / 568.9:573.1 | -0.13 nm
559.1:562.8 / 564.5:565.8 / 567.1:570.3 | 0.05 nm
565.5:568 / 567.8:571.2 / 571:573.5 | 0.43 nm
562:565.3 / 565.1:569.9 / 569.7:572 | -0.23 nm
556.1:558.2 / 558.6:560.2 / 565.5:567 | 0.05 nm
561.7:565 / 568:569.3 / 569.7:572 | -0.21 nm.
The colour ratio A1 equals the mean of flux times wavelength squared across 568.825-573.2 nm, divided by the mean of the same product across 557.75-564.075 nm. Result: 1.1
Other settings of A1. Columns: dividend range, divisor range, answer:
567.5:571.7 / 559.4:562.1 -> 1.02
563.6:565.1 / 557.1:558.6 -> 1.08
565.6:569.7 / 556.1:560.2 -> 1.16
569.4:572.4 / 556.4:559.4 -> 1.13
